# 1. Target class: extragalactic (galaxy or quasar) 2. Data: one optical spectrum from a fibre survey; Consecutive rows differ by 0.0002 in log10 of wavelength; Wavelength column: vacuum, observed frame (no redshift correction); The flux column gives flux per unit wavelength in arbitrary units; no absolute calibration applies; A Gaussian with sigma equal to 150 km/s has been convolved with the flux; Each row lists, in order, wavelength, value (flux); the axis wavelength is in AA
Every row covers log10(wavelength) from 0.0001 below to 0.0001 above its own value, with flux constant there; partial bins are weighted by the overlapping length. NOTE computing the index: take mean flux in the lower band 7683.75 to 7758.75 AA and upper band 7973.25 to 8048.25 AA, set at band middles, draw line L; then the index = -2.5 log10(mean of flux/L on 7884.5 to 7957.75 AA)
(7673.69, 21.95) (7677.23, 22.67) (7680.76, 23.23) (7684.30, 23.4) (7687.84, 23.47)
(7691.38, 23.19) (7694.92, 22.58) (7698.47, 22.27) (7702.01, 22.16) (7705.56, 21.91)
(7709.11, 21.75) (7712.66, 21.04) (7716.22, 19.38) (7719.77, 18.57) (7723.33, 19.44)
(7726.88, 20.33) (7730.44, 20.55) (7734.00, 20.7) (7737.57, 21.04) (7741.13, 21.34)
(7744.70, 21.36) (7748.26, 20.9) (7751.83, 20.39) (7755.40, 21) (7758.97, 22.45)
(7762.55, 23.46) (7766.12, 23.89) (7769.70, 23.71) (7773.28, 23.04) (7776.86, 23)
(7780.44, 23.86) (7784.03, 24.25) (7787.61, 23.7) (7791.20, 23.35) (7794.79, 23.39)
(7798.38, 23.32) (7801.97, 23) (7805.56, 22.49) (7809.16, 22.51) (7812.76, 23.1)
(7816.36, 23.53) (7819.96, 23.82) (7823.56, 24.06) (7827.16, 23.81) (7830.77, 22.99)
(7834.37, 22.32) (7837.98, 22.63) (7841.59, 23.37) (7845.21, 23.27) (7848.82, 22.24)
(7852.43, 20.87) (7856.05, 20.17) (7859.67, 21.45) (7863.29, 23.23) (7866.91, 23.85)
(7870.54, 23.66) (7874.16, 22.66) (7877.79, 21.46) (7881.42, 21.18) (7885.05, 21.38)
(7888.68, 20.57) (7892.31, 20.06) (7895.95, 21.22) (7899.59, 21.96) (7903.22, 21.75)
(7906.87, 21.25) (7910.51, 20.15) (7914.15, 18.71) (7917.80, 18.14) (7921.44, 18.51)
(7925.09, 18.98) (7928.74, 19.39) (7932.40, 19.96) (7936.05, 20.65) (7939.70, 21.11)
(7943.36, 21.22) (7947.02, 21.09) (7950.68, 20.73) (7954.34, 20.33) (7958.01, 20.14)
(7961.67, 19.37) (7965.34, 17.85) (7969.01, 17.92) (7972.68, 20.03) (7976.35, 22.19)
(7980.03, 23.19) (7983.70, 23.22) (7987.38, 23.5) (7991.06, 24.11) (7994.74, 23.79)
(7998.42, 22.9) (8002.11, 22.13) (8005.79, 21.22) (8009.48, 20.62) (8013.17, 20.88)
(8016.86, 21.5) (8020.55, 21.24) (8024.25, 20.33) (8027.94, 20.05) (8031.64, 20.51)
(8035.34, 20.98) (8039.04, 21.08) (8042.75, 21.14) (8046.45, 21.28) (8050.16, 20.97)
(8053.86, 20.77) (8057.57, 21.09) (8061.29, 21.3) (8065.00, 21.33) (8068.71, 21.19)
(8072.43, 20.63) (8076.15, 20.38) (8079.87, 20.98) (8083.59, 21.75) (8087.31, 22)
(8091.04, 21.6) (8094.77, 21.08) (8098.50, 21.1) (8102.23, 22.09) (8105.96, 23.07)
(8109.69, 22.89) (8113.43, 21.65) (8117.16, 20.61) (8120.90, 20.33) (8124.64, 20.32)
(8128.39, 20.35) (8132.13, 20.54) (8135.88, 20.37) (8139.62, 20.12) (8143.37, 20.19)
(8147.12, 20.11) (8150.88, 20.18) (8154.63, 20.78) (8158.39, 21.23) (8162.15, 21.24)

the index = 0.07 mag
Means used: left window 21.3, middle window 20.3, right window 21.8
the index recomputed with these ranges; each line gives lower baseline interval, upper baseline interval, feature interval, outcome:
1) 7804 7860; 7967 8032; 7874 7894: 0.06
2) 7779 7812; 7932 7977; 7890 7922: 0.04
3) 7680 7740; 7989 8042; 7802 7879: -0.06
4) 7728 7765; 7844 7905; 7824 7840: -0.07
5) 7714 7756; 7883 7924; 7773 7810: -0.15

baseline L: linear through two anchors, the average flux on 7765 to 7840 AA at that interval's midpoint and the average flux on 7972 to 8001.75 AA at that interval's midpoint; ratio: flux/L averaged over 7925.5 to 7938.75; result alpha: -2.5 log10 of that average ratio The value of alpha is 0.16 mag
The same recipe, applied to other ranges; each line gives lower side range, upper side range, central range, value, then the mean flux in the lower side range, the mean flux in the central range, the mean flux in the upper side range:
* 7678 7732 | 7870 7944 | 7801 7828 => -0.11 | 21.6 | 23.3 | 20.6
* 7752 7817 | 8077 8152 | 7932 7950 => 0.06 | 23.1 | 20.9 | 21.1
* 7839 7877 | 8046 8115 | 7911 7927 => 0.18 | 22.5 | 18.7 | 21.4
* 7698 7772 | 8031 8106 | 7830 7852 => -0.07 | 21.3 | 22.7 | 21.2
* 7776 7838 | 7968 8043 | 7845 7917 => 0.06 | 23.3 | 21.5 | 21.6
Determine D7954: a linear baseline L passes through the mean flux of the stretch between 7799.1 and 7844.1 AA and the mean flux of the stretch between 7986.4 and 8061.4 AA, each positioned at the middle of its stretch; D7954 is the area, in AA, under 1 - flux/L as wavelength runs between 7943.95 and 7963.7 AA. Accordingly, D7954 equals 1.5 AA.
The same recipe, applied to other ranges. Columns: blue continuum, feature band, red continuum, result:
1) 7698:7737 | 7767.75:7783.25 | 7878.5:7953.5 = -2.1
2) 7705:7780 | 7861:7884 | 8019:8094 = -1.4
